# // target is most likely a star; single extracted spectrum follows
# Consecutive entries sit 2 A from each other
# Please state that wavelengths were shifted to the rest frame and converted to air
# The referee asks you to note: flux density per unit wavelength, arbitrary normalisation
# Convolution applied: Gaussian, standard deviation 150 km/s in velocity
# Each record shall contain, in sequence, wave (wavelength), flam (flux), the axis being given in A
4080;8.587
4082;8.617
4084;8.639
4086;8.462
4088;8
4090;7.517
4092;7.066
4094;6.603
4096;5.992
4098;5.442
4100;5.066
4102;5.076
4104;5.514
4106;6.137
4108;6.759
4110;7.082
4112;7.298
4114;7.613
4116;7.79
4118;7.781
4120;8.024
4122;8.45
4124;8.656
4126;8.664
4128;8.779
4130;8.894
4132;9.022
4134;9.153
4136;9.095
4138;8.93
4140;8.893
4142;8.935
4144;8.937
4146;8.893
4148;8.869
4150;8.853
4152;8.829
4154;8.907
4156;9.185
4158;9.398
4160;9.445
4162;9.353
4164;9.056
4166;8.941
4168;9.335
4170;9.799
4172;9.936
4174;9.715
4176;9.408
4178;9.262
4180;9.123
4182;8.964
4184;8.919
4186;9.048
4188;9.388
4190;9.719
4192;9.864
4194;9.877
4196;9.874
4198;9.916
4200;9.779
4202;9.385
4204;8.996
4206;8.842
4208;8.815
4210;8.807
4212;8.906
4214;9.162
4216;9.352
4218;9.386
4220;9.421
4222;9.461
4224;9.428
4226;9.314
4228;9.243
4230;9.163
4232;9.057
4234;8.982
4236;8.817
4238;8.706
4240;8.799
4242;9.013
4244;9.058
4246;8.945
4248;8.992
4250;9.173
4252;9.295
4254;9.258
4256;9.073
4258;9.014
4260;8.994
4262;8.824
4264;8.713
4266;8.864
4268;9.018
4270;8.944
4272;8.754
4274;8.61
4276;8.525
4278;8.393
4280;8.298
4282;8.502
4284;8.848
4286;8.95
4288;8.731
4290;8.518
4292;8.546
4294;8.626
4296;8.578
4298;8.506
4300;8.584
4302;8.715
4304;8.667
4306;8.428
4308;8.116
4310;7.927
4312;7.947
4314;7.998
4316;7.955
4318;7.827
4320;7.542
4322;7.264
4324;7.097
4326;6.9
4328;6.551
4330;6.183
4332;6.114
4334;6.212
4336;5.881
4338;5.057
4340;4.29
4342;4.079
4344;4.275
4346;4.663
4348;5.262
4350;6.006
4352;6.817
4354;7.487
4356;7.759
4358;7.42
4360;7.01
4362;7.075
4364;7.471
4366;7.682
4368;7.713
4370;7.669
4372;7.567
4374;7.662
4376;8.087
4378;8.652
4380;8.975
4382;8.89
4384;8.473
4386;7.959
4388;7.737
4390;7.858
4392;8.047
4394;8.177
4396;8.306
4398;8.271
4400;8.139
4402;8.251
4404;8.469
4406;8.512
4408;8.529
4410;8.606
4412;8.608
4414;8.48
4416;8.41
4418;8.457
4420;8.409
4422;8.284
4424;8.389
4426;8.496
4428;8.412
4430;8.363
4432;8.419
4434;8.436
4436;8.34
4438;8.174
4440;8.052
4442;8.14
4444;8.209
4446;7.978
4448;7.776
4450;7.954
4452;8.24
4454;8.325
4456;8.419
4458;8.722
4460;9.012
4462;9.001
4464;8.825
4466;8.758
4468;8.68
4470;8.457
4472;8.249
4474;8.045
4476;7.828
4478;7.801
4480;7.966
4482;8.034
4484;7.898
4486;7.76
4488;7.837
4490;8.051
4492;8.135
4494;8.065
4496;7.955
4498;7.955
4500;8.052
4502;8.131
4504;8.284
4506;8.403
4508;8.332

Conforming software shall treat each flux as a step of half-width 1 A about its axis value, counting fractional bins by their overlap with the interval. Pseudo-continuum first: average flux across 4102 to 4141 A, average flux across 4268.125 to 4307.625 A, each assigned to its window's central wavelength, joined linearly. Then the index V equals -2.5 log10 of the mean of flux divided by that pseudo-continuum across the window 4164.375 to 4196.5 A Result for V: -0.15 mag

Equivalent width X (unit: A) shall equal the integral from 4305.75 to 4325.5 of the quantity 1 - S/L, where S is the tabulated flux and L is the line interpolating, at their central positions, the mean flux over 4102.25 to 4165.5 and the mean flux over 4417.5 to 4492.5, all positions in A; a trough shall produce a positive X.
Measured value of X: 1.3 A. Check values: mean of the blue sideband 8.39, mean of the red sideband 8.27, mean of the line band 7.76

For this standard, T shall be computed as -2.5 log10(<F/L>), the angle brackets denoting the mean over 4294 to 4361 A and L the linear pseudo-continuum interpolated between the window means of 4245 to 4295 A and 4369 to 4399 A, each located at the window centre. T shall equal 0.22 mag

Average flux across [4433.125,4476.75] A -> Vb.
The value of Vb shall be 8.35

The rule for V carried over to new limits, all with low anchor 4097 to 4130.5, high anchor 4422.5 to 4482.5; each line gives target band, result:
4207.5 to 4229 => -0.22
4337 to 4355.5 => 0.42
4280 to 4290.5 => -0.12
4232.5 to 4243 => -0.17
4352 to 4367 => 0.09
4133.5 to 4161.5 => -0.23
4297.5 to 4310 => -0.08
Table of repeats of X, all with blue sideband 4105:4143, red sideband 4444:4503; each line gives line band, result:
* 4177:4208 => -4.42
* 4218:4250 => -3.50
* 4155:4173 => -2.58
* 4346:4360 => 2.64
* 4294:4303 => -0.43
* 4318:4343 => 6.21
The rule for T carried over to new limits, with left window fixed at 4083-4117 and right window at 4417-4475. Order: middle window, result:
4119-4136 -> -0.247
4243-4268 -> -0.196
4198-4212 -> -0.245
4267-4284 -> -0.138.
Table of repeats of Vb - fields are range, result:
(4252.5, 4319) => 8.59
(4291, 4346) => 7.13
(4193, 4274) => 9.13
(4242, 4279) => 8.92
